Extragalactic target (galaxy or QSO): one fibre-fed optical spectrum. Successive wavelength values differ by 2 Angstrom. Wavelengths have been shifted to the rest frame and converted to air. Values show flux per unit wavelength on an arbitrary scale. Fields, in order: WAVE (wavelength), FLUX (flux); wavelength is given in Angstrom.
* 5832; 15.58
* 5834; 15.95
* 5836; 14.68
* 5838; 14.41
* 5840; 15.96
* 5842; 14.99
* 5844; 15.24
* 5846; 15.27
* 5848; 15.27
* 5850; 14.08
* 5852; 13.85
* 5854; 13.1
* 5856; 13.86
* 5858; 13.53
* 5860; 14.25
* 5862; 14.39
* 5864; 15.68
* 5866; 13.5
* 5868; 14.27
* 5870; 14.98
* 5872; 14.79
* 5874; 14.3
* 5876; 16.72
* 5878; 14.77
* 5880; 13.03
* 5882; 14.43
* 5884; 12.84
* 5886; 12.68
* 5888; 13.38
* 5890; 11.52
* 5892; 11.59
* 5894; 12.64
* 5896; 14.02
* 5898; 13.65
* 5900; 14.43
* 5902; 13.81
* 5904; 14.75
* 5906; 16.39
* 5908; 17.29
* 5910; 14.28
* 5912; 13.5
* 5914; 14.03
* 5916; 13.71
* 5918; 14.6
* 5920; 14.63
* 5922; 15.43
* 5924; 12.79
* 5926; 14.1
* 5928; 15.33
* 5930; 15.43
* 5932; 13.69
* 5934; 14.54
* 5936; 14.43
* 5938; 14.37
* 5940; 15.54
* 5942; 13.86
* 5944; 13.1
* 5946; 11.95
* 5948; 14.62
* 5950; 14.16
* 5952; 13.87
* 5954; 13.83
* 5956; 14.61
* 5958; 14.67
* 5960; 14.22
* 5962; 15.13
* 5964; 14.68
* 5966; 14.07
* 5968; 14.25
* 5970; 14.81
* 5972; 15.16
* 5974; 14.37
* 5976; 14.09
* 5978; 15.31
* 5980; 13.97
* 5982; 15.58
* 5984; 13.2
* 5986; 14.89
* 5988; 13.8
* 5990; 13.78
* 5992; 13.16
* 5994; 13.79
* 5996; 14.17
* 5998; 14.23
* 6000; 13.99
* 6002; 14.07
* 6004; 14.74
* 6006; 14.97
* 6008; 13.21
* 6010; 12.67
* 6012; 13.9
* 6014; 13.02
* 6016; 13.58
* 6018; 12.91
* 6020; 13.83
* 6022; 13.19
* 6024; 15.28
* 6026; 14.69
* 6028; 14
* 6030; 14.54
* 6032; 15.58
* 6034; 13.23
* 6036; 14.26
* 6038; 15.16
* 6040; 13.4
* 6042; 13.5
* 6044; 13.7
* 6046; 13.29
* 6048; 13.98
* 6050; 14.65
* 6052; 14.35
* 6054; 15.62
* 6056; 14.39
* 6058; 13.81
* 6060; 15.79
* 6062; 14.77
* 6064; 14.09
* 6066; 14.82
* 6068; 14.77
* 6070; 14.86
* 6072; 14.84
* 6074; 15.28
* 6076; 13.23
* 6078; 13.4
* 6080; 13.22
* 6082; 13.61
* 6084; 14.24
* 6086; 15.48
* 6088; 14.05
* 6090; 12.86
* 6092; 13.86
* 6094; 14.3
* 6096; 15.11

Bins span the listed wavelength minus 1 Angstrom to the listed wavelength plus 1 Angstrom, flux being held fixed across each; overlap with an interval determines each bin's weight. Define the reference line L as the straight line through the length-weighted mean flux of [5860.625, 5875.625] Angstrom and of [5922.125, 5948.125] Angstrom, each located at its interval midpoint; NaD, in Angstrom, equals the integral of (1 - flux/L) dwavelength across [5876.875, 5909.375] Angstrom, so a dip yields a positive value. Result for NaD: 1.4 Angstrom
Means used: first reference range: 14.6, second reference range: 14.2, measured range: 13.8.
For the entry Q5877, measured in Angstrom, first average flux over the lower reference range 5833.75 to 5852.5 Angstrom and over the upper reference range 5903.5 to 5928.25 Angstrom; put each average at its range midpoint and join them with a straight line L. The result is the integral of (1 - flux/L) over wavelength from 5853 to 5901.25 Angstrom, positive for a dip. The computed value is 3.2 Angstrom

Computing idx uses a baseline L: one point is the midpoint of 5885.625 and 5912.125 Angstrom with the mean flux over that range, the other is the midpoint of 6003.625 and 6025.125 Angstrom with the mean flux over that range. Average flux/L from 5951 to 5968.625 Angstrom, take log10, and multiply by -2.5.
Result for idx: -0.04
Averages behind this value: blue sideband 13.9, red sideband 13.7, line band 14.4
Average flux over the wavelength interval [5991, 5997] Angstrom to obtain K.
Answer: 13.7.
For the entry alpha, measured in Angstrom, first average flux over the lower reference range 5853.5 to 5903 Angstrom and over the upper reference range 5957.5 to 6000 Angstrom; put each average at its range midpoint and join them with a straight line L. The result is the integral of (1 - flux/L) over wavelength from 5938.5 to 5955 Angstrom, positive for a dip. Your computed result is 0.4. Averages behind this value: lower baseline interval 13.9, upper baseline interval 14.3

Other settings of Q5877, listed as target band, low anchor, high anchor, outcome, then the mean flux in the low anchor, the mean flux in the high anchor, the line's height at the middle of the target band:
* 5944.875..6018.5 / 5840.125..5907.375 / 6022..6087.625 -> 0.9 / 14.2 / 14.3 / 14.3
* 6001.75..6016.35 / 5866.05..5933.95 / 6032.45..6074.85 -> 0.6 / 14.2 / 14.4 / 14.3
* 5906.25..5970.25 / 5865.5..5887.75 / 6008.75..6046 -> -1.4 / 14.2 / 13.9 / 14.1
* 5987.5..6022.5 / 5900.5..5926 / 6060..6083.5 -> 1.7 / 14.6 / 14.3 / 14.4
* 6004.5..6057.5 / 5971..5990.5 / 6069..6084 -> 0.8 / 14.4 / 14.1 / 14.2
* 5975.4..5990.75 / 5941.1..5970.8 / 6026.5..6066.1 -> -0.2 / 14.1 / 14.3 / 14.2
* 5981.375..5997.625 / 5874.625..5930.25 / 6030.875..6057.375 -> 0.2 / 14.1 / 14.2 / 14.2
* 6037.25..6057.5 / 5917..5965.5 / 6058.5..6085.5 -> 0.3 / 14.3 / 14.4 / 14.4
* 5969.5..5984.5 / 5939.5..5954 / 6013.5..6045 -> -0.8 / 13.8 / 14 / 13.9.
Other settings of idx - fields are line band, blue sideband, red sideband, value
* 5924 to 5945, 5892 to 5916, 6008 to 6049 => -0.01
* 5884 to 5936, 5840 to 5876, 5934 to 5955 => 0.01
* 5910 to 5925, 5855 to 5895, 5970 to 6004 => -0.01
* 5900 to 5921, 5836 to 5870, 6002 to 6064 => -0.02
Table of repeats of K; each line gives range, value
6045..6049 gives 13.6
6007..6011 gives 12.9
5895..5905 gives 14.1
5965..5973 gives 14.6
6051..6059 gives 14.5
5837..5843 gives 15.1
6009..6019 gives 13.2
